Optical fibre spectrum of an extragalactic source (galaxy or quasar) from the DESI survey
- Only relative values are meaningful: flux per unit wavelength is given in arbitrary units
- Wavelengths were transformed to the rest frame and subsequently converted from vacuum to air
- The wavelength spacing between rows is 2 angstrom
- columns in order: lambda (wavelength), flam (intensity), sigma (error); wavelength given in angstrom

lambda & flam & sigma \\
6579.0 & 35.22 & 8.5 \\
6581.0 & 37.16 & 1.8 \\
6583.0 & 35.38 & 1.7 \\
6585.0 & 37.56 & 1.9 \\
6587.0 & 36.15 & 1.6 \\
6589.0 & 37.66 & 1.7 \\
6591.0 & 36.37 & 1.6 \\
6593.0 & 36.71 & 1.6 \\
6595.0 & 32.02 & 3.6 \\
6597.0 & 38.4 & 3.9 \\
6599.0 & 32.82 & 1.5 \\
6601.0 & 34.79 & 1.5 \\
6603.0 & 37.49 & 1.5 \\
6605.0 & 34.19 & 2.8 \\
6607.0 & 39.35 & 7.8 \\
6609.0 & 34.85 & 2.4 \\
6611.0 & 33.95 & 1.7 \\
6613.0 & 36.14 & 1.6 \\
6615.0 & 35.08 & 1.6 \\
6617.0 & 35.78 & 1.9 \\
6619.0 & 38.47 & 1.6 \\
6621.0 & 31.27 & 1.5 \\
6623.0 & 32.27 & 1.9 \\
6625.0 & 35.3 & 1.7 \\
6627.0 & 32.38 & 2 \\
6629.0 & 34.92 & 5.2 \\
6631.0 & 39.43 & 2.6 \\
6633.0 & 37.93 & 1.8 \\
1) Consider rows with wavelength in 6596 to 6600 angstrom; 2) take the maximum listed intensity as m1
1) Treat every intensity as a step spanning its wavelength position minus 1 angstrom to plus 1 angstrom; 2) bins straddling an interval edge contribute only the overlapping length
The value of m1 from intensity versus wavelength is 38.4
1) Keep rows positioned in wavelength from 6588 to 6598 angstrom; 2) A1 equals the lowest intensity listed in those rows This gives 32.02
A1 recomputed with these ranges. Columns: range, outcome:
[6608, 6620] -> 33.95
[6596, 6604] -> 32.82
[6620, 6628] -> 31.27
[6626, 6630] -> 32.38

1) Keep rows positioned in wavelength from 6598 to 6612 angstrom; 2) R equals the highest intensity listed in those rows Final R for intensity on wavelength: 39.35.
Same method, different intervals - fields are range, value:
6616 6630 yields 38.47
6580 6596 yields 37.66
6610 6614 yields 36.14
